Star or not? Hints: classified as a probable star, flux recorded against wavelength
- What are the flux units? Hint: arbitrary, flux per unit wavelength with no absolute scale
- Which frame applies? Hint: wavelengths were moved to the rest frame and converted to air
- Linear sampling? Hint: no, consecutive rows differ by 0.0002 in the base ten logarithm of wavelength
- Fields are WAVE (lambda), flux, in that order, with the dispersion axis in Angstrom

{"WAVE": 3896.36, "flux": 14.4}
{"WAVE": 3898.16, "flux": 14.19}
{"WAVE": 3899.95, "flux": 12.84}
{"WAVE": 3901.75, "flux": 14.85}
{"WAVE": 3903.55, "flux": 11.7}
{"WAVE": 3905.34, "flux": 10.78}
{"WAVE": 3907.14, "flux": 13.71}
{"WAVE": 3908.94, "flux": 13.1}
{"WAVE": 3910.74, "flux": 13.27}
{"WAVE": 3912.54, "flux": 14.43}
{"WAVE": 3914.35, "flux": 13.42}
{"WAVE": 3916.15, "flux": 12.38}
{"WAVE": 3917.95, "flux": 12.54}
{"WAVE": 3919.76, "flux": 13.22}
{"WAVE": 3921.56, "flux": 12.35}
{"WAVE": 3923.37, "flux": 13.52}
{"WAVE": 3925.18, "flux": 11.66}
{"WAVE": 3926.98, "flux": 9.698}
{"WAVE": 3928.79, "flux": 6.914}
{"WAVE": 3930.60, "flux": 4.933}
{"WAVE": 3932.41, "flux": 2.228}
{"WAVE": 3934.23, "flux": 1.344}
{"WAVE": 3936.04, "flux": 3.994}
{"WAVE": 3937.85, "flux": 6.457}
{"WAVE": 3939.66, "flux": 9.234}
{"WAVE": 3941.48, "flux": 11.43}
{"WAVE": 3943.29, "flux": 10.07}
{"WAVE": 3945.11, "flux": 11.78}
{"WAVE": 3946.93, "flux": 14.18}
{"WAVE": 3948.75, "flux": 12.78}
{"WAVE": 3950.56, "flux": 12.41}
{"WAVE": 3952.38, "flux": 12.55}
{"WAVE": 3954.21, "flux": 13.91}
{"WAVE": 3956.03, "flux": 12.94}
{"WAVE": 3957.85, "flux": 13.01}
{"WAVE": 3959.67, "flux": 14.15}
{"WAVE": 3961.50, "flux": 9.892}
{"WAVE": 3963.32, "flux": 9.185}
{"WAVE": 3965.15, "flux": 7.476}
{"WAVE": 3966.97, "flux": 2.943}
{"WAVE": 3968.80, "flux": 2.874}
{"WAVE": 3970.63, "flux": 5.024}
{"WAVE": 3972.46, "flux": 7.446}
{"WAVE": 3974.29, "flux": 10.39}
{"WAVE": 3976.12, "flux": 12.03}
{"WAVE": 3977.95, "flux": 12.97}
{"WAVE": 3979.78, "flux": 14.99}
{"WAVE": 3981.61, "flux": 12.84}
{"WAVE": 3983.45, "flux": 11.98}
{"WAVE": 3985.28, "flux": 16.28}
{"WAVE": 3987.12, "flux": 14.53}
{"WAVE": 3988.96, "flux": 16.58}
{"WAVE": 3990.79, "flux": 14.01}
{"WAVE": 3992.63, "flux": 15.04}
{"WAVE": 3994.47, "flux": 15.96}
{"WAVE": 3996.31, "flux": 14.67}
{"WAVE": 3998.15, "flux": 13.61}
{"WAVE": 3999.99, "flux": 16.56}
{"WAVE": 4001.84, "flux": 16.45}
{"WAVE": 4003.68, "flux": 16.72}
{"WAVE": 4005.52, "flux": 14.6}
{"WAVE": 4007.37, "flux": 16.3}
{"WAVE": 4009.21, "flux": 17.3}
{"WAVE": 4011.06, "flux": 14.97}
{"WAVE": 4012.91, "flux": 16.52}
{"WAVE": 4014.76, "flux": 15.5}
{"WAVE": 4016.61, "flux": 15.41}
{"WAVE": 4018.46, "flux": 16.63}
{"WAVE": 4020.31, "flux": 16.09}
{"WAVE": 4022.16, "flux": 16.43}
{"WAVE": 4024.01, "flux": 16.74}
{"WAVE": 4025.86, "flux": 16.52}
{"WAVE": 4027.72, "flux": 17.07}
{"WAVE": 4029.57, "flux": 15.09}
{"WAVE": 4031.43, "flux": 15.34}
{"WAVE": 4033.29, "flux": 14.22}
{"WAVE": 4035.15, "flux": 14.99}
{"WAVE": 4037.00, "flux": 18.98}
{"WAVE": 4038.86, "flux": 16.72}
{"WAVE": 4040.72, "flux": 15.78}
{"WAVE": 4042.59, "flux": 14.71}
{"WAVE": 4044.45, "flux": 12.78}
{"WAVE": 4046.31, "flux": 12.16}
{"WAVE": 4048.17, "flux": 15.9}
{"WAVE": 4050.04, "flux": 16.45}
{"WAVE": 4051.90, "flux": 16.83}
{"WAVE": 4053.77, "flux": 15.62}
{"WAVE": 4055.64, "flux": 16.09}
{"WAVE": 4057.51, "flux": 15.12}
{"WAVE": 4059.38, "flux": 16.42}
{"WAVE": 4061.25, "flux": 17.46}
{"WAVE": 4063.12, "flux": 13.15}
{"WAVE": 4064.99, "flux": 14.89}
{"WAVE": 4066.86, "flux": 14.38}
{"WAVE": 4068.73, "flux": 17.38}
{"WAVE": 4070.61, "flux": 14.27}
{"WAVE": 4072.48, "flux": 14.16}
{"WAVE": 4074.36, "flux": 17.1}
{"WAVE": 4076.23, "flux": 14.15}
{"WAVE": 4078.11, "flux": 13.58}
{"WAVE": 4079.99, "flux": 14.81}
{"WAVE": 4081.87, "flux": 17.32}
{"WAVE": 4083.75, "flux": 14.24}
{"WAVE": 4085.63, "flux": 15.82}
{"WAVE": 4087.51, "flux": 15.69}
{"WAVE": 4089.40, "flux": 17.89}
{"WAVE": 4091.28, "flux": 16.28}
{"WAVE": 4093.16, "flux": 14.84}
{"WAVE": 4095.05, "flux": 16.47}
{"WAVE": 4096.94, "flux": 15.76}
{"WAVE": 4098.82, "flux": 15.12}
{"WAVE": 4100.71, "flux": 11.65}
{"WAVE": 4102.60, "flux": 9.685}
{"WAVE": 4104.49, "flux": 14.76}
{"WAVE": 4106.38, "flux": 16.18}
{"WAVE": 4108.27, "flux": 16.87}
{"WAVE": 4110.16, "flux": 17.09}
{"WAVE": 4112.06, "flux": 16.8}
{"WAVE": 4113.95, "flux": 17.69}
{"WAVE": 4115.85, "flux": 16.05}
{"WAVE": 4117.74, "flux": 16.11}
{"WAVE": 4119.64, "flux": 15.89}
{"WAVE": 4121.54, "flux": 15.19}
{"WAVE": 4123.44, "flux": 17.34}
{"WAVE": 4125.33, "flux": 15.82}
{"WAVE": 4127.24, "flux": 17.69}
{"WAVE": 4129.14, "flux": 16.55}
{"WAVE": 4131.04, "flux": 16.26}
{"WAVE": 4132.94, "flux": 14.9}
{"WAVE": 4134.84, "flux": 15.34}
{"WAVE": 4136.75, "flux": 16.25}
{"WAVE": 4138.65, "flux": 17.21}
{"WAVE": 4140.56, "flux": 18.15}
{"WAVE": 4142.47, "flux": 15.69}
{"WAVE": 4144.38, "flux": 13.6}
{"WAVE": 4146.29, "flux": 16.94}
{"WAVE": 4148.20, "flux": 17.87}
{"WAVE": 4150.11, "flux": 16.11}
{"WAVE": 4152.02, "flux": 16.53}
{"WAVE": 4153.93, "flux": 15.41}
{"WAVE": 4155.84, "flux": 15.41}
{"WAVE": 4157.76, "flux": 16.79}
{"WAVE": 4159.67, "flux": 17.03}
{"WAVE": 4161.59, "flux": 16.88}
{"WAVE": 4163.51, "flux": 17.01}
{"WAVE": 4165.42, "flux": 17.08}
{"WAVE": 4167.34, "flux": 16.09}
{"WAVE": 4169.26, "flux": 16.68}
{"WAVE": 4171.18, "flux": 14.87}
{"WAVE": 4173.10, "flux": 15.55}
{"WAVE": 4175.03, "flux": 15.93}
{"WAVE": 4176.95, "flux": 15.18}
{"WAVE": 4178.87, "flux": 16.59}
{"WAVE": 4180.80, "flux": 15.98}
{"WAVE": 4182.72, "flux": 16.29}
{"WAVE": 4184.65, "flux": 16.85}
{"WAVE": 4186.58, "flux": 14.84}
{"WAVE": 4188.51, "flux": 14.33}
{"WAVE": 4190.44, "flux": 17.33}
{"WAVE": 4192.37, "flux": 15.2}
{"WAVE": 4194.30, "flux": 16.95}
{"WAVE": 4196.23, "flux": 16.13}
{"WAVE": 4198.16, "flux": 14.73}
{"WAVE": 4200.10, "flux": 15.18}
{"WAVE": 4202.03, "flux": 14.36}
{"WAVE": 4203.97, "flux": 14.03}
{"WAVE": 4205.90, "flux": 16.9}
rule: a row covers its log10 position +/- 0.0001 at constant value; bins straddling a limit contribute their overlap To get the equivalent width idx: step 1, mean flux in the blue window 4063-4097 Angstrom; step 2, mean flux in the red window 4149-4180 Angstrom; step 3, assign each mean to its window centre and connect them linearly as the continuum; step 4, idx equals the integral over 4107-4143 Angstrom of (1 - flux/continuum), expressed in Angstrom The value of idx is -1.4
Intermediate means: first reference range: 15.4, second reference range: 16.2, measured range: 16.5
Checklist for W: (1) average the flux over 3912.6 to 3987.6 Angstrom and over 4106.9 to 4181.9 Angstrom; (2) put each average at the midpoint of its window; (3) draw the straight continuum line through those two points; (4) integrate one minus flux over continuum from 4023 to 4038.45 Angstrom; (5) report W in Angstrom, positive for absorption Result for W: -4.0 Angstrom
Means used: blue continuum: 10.4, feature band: 16.1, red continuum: 16.3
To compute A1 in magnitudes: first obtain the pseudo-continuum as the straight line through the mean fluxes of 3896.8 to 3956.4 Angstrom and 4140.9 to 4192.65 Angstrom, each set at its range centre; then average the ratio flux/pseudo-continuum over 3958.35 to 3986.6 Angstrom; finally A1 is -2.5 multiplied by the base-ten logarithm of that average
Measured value 0.19 mag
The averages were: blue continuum 11.1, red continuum 16.1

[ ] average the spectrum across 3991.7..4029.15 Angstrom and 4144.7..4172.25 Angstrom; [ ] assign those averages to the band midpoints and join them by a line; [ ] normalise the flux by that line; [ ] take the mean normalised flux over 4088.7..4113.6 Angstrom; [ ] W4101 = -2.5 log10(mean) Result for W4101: 0.06 mag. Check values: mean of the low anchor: 15.9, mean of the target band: 15.4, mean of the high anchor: 16.4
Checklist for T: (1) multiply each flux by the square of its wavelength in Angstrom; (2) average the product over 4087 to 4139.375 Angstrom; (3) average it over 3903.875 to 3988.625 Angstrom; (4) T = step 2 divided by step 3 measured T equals 1.61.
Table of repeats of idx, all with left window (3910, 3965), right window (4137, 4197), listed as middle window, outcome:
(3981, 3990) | -2.1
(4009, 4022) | -3.6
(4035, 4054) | -3.4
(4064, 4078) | -1.2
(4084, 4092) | -1.1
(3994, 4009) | -4.3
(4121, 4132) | -0.9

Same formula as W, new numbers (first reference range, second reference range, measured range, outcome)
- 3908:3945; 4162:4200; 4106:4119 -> -2.1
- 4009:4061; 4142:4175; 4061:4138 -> 2.1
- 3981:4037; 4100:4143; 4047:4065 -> -0.1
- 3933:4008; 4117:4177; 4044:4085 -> -3.2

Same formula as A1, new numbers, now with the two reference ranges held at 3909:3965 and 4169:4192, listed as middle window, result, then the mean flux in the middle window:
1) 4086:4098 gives -0.158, 16.1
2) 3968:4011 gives -0.145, 13.5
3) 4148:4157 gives -0.064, 16.1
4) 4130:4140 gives -0.086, 16.1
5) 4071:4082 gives -0.104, 15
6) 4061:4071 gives -0.135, 15.2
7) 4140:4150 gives -0.088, 16.3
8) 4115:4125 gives -0.111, 16.1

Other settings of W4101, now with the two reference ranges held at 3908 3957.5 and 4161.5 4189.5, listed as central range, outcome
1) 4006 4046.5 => -0.237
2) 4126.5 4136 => -0.078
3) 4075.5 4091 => -0.113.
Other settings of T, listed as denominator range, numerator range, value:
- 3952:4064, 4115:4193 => 1.23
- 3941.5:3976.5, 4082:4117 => 1.63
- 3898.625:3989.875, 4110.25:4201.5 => 1.64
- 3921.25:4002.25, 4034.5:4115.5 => 1.49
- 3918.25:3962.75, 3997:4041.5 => 1.63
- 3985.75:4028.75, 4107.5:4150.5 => 1.10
